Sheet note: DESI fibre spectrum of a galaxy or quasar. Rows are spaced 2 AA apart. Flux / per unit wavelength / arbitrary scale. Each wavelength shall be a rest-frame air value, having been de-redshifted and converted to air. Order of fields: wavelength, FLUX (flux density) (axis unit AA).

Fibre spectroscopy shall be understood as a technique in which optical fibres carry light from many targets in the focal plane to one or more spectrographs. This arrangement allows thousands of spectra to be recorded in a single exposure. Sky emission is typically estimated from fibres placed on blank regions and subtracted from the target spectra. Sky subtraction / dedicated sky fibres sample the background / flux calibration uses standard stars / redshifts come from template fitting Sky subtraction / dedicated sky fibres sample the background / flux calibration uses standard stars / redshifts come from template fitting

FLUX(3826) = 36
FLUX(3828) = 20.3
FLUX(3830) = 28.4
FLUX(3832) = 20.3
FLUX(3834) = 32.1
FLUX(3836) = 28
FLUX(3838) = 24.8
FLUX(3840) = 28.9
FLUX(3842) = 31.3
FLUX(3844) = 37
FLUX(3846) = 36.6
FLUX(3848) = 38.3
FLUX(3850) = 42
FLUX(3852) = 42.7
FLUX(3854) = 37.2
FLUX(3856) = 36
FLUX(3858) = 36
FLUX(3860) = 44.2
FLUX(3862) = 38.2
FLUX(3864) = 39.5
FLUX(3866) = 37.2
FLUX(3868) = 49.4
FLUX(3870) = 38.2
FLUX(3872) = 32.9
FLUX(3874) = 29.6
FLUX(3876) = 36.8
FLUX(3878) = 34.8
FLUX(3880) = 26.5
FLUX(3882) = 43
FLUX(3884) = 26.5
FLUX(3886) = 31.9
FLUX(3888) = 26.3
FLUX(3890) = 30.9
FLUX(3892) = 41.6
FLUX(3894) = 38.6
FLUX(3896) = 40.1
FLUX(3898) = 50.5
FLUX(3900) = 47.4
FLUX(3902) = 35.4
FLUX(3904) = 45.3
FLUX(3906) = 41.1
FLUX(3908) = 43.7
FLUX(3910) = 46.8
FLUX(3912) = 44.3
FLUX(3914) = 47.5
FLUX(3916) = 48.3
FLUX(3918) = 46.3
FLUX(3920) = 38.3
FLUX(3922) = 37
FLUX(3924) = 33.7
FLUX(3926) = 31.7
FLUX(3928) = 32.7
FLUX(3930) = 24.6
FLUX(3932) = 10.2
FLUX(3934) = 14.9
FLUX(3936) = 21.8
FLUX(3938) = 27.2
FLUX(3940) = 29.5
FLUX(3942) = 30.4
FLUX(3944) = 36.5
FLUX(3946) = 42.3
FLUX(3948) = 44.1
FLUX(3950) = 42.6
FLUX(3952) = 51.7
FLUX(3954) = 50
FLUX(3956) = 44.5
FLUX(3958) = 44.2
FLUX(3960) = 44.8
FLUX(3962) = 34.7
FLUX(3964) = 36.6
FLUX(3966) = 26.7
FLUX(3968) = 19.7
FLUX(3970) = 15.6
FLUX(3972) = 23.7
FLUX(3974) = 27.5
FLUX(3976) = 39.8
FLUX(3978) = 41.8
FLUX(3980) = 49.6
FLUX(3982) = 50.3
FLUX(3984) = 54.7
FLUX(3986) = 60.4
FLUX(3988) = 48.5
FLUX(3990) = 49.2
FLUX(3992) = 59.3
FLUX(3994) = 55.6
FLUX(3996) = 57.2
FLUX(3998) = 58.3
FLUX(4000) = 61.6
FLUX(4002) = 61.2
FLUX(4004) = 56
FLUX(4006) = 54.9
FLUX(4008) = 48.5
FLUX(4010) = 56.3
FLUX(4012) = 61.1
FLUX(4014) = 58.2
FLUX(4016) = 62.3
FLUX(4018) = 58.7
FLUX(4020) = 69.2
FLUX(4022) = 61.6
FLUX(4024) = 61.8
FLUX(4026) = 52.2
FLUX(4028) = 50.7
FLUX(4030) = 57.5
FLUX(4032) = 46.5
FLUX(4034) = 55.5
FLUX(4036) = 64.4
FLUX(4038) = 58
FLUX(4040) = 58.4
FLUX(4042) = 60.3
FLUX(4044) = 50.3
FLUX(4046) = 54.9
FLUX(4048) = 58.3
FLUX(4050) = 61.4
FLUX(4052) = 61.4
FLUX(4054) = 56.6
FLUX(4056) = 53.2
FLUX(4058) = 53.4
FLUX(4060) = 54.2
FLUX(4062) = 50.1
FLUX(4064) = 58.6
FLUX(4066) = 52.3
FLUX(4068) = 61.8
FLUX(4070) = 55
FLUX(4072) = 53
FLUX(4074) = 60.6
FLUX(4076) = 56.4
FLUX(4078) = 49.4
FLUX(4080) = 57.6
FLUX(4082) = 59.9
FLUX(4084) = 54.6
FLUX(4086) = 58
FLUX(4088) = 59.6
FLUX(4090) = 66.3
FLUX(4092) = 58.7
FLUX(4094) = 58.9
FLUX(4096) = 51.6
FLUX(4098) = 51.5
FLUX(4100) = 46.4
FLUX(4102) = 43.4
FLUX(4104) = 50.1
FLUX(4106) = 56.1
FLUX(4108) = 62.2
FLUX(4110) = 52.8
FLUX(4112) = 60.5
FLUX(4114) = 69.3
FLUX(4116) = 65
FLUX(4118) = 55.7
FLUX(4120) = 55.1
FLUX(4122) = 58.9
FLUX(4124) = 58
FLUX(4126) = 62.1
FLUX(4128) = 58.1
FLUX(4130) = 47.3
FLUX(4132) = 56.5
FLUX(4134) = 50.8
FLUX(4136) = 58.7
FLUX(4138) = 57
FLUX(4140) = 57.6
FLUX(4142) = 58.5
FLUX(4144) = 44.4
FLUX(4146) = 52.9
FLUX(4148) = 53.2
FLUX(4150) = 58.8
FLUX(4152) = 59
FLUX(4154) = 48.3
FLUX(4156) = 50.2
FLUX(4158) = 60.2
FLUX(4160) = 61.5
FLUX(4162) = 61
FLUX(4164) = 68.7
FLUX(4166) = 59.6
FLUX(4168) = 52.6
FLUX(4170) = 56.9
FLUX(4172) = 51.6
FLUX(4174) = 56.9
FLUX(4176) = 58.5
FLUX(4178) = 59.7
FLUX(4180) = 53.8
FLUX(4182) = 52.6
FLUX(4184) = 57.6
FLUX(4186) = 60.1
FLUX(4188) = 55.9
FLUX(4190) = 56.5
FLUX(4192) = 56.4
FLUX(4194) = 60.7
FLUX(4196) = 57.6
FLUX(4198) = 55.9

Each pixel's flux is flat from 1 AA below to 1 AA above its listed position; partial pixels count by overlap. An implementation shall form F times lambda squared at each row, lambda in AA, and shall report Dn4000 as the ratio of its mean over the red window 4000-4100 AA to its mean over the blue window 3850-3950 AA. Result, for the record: 1.7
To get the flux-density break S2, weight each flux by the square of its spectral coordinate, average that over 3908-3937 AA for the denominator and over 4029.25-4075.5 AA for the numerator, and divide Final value 1.7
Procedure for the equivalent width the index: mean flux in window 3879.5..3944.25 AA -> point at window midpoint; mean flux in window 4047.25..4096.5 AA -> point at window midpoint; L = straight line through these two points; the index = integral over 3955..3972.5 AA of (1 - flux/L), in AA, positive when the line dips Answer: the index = 4.0 AA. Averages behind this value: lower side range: 35.5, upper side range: 56.9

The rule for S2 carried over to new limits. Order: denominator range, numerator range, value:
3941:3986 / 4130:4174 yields 1.57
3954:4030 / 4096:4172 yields 1.22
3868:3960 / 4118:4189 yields 1.71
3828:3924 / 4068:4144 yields 1.70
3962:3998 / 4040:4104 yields 1.37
